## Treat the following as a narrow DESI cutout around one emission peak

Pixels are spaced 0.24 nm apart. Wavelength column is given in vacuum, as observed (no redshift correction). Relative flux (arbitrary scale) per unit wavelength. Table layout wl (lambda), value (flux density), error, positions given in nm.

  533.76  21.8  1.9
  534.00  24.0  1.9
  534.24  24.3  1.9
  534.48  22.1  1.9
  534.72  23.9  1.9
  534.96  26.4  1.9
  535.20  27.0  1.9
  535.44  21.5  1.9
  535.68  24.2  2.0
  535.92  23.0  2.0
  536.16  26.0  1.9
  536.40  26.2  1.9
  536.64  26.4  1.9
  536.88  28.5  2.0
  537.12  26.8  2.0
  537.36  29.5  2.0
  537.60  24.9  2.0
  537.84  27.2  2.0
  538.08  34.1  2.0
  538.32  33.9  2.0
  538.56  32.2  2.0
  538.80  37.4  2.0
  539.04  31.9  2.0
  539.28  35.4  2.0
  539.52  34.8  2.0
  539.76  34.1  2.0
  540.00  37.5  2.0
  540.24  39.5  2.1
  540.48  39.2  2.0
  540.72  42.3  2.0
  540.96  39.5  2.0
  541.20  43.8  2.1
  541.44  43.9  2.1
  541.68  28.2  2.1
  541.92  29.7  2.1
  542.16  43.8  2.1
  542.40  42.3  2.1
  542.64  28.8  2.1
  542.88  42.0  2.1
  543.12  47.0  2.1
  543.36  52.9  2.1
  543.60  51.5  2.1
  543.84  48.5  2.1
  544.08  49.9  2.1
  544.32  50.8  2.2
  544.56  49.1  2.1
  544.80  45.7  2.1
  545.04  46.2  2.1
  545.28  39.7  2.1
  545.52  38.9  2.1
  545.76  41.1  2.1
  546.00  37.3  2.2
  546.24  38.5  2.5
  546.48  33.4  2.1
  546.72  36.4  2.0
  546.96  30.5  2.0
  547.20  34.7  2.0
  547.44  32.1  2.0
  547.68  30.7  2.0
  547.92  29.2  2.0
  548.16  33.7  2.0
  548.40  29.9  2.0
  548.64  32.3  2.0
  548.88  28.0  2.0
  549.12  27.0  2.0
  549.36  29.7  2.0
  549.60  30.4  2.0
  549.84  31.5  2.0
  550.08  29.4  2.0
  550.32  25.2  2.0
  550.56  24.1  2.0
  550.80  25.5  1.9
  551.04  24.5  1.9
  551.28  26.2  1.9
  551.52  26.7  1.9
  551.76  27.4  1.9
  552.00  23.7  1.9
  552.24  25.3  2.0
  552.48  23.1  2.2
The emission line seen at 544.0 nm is C IV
